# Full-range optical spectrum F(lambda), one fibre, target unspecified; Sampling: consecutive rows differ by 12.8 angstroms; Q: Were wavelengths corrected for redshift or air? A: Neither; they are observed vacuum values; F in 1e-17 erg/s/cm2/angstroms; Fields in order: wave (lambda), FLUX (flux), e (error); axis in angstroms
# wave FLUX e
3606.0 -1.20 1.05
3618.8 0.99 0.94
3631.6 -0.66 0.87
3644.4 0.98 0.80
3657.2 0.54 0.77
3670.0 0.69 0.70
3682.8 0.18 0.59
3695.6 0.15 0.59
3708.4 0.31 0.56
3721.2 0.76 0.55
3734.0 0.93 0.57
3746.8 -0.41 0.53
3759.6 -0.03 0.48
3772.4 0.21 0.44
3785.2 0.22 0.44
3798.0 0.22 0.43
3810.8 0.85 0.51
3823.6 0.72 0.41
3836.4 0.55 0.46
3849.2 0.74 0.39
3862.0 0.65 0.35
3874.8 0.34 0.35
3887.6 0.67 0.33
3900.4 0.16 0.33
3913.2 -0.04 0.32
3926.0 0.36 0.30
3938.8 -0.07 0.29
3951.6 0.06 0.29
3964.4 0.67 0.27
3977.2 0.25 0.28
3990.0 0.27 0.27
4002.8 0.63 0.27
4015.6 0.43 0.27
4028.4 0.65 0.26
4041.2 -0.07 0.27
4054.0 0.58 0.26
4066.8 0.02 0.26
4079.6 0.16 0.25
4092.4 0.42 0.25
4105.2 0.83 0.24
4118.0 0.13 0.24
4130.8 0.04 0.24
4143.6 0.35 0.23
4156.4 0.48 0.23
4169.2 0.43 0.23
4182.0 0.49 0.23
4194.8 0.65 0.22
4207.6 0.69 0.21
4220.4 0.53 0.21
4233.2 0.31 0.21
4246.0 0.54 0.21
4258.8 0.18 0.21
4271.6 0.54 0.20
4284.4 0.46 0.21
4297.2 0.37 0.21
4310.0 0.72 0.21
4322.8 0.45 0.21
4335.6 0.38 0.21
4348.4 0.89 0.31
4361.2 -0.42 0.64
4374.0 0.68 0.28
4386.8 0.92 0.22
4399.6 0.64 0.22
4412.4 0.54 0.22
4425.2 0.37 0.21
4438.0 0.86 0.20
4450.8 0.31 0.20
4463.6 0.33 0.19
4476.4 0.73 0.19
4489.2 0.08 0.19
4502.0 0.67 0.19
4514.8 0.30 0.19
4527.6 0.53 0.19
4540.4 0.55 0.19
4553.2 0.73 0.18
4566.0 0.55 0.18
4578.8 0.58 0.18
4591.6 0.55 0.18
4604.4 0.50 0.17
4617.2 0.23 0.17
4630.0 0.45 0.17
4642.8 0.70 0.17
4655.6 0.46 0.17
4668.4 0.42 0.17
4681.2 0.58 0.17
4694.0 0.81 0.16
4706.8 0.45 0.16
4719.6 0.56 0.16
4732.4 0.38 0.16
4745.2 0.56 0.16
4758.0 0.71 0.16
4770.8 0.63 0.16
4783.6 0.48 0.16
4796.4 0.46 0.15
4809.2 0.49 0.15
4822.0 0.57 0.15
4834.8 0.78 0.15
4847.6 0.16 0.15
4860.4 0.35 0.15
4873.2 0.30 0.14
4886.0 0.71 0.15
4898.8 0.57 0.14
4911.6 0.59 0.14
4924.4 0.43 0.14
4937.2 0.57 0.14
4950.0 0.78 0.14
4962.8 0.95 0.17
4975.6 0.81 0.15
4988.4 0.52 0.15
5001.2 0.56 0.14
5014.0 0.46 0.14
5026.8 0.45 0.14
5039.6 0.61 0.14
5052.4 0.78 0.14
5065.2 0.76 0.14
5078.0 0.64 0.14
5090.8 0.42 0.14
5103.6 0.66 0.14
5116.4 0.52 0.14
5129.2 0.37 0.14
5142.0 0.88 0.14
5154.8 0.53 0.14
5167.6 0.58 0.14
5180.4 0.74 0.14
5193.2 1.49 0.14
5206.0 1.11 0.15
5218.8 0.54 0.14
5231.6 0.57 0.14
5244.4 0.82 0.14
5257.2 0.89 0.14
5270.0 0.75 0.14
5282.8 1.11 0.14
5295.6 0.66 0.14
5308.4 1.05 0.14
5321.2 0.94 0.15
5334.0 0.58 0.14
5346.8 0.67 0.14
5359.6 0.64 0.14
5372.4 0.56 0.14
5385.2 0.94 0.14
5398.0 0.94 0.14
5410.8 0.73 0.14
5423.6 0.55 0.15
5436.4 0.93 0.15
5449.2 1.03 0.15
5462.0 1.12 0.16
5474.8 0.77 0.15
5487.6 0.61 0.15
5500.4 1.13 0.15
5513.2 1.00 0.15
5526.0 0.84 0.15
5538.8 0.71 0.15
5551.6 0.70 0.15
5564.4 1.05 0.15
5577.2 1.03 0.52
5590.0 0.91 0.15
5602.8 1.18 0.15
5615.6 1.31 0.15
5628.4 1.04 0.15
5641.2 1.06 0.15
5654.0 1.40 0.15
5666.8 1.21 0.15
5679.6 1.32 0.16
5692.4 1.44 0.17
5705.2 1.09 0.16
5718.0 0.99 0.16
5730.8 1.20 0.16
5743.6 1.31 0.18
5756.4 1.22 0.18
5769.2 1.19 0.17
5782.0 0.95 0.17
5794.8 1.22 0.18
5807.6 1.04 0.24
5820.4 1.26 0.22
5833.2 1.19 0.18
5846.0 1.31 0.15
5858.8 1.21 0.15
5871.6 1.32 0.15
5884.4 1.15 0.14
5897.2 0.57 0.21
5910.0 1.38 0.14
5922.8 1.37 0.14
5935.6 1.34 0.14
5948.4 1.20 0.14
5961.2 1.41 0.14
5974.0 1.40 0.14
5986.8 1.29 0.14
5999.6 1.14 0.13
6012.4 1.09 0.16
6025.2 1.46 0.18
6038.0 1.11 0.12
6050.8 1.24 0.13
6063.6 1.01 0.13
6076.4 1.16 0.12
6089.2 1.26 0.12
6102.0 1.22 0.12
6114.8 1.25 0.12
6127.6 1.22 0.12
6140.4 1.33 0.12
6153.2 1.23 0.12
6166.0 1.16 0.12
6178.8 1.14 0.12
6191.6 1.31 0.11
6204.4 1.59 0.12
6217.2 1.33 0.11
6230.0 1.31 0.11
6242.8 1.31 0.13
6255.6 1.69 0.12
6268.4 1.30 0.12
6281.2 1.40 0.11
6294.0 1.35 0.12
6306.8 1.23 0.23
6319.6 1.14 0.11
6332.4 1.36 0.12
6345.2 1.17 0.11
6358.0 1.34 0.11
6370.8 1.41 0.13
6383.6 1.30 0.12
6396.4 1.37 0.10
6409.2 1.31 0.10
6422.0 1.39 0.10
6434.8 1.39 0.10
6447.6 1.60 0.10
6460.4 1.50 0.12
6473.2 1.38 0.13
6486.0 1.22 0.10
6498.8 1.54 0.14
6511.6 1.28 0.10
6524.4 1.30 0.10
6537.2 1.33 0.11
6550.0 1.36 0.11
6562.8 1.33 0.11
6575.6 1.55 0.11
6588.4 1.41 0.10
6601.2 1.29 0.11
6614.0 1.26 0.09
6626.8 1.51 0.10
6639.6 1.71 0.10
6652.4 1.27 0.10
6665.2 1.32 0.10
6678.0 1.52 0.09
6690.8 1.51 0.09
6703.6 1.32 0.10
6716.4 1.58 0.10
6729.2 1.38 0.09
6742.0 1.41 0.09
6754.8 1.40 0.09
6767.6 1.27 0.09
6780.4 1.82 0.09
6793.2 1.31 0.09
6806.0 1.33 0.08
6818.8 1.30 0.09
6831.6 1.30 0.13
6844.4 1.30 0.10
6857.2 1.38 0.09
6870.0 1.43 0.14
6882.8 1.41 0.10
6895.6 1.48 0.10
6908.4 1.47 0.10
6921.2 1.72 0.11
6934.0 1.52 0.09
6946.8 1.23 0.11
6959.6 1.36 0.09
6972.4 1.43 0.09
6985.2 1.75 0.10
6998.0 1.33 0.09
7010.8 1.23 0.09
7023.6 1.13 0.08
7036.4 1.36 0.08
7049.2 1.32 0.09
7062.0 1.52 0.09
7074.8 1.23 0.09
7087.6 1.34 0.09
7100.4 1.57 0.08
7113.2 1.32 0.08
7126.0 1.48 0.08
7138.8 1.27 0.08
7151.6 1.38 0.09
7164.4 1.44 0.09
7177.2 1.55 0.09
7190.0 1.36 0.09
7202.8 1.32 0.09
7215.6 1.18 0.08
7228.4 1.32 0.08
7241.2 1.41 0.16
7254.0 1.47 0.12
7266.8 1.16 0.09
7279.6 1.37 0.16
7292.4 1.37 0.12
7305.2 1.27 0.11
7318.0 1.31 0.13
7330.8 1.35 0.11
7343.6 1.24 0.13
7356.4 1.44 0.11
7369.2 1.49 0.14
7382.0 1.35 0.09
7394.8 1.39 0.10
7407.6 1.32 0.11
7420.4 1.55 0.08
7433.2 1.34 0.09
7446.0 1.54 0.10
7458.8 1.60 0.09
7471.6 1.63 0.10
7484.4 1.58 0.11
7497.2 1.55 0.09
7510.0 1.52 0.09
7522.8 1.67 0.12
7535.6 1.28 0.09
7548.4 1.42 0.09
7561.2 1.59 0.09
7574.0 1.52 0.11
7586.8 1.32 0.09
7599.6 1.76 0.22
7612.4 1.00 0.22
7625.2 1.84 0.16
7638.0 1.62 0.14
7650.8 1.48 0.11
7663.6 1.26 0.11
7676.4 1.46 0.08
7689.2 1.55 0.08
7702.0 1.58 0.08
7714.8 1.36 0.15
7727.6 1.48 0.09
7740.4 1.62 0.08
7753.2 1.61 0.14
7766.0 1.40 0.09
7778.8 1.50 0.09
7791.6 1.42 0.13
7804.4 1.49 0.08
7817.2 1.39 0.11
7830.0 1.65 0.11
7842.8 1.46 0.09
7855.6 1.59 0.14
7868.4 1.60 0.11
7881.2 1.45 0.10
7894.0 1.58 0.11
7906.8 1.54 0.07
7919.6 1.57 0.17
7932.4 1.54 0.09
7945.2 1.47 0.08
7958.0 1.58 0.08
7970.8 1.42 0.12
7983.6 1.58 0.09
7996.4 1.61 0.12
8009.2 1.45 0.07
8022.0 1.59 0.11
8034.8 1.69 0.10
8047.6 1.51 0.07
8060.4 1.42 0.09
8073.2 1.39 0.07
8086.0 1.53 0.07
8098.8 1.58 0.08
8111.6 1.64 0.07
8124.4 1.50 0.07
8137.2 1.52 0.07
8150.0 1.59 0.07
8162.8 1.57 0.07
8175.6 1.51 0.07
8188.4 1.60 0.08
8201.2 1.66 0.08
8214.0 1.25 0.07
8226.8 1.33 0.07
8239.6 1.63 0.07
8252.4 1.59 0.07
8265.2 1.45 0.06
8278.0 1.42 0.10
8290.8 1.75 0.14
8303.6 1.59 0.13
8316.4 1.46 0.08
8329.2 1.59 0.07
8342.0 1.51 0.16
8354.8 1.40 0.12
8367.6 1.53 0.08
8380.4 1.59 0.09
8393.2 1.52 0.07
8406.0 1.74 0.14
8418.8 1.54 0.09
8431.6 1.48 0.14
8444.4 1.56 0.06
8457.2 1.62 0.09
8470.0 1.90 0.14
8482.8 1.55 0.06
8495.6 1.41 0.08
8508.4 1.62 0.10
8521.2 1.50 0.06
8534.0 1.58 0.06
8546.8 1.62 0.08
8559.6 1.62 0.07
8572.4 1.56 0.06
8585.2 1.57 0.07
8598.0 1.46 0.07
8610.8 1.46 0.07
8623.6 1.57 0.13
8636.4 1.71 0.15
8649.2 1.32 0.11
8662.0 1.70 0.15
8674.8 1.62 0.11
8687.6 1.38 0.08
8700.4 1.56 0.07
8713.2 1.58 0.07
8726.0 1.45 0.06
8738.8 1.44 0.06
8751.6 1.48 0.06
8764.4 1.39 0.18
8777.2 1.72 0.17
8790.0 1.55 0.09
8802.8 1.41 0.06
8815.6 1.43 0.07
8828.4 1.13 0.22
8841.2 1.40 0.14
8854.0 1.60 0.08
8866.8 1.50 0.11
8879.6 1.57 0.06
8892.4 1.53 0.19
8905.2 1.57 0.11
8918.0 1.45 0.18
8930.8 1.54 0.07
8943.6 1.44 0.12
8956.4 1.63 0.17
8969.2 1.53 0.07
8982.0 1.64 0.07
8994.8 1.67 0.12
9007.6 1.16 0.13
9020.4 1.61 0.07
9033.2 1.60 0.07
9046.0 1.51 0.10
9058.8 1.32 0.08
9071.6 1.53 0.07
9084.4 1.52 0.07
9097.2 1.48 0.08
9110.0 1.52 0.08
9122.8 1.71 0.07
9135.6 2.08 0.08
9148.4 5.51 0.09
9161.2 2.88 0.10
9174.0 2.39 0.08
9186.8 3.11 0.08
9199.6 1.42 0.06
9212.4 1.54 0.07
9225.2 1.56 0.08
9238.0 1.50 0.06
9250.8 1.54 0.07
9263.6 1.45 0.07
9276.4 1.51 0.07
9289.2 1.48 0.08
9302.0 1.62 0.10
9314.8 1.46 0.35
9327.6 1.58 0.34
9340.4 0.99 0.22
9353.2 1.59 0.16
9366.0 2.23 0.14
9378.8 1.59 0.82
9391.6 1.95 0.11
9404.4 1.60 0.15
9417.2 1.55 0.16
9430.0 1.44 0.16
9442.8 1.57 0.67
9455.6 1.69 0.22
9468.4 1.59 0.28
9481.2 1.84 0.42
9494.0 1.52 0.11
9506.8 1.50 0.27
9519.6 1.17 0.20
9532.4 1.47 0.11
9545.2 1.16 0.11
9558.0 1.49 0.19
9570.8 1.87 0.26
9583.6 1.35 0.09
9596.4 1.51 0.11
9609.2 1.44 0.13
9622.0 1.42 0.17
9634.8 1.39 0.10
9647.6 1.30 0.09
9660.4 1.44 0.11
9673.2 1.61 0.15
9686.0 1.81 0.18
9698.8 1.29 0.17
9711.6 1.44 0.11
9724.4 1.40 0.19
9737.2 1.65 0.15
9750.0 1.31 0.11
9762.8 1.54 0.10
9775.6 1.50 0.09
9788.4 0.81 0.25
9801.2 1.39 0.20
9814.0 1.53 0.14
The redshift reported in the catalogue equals 0.39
